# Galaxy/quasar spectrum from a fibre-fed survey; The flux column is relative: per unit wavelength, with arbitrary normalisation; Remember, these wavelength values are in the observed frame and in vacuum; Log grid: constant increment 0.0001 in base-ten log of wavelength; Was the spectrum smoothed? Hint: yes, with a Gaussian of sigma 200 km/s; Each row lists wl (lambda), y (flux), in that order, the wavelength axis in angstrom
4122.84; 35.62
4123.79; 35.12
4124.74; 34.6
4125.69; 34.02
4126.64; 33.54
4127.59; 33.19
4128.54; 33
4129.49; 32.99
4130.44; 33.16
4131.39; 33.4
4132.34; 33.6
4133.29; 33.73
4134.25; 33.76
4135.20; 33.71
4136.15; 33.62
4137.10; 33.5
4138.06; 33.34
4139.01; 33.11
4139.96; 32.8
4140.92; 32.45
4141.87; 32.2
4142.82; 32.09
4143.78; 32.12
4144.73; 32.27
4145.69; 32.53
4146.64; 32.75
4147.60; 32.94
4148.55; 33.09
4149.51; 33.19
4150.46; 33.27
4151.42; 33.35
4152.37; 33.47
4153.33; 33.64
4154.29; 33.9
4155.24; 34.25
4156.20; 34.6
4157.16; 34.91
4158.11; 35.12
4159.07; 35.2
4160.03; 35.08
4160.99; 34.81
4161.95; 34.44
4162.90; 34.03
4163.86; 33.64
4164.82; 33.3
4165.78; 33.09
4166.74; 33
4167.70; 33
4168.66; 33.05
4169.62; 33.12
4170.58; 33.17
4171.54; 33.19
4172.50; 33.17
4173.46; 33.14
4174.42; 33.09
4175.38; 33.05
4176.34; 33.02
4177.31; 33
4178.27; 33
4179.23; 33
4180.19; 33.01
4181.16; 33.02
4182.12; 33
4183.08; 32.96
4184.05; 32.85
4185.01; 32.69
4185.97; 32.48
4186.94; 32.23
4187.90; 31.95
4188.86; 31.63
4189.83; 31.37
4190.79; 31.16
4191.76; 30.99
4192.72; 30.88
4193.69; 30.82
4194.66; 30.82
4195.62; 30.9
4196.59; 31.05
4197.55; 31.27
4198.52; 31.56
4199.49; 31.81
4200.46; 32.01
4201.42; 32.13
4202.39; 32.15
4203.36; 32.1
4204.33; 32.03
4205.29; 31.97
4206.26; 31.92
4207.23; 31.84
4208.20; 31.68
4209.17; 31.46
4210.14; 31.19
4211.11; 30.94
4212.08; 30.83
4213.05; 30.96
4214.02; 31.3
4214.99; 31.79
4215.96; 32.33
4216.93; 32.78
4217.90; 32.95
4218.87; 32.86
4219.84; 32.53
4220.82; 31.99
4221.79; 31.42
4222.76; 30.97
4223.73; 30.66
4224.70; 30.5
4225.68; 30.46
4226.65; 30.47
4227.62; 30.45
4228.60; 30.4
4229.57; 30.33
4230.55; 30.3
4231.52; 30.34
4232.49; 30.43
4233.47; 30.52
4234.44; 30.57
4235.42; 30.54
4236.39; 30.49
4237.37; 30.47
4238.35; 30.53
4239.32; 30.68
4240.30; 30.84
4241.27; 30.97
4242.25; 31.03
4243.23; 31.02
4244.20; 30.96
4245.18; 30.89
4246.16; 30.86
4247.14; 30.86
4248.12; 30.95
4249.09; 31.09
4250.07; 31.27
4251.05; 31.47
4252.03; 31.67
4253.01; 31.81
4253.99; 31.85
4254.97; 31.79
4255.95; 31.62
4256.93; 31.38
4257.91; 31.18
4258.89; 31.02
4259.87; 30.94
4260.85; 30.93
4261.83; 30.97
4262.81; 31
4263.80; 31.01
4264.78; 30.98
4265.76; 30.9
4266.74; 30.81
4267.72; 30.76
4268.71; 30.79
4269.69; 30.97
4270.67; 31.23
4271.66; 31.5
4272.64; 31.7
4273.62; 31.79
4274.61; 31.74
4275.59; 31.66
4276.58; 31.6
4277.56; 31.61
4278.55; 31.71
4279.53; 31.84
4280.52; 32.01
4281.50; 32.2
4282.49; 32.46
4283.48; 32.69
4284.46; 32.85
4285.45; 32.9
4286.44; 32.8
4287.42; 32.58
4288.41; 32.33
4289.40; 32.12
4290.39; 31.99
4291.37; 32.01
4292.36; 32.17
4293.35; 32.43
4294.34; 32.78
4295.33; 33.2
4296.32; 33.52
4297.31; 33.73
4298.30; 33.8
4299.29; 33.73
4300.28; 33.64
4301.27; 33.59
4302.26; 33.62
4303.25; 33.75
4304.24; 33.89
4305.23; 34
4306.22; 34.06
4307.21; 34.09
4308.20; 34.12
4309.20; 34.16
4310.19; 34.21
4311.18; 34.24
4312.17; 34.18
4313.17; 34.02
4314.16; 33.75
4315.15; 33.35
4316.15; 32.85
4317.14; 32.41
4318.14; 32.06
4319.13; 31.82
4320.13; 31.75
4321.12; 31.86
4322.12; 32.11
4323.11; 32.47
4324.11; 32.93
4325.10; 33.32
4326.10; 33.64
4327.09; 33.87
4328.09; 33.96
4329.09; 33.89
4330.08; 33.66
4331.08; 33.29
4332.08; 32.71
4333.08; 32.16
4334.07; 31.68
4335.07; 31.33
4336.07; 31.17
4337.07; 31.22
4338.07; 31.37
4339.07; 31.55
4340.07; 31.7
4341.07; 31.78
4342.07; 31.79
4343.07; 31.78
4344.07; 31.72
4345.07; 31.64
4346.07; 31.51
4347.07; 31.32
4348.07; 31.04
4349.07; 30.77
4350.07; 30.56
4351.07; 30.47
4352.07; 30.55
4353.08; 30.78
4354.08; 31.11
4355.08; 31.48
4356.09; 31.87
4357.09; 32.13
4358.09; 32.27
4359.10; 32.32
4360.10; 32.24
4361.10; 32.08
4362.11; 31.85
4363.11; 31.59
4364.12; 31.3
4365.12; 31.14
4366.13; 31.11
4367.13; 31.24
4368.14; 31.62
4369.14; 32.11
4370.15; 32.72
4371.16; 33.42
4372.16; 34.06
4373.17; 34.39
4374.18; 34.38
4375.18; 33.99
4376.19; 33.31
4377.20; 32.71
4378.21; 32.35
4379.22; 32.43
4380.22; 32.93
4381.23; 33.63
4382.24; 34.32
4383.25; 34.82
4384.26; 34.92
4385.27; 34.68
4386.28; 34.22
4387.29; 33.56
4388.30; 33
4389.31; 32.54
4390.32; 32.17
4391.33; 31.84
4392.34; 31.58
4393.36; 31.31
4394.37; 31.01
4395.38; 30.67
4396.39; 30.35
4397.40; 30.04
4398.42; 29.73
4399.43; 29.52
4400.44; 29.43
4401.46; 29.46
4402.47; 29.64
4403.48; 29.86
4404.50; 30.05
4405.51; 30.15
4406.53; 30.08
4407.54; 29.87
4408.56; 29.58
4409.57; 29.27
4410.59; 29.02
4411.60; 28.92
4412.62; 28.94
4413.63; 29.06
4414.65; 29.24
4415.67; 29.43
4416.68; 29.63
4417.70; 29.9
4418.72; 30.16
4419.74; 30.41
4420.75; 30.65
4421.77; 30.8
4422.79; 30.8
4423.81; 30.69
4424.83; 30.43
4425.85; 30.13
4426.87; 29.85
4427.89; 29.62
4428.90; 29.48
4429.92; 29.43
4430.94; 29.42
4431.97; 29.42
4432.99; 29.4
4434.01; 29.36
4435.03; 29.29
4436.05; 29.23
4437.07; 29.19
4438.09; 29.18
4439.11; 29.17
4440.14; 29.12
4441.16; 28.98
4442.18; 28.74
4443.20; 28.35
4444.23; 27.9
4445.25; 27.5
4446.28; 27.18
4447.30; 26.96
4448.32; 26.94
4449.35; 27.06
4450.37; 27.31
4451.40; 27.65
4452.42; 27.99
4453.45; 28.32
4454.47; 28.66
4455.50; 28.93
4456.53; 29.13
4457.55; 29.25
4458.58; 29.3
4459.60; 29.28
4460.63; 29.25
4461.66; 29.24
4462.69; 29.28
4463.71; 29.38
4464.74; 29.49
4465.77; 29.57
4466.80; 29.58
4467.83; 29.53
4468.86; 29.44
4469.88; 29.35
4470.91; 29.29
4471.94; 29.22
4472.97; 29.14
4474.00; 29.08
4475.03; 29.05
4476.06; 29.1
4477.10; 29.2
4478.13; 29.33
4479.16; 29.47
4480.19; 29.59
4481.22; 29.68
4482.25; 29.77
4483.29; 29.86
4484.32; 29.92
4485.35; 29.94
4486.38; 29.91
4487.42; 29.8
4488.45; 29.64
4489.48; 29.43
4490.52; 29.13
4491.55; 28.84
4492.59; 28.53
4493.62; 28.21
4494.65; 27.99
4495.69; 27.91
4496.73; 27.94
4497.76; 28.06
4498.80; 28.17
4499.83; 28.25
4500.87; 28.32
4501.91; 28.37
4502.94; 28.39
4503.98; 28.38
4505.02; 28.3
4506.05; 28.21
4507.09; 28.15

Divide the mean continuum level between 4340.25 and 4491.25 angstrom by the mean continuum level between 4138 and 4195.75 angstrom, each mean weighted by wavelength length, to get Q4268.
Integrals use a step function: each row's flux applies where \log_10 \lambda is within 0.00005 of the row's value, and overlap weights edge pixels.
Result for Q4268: 0.92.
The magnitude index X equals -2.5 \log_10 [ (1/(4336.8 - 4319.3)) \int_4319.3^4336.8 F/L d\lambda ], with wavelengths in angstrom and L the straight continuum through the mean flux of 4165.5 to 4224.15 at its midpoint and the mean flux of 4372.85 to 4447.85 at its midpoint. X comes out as -0.051 mag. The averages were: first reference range 32.1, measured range 32.7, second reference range 30.6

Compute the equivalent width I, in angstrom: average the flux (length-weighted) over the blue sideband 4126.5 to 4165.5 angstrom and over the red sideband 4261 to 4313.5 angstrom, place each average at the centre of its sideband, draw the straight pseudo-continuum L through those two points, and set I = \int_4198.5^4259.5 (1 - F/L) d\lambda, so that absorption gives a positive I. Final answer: 3.1 angstrom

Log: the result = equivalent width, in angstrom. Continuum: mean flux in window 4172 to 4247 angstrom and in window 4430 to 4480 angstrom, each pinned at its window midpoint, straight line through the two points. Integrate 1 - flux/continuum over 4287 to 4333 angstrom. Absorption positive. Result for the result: -4.1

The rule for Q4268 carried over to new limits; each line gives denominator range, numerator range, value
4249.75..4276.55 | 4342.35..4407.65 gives 1.02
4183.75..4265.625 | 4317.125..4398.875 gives 1.03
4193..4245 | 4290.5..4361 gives 1.04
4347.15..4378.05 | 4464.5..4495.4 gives 0.92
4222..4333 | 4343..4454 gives 0.96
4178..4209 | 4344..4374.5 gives 1.00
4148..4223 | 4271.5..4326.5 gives 1.01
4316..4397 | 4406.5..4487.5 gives 0.91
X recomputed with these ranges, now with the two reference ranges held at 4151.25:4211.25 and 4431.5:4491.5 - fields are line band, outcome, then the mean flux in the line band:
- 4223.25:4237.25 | 0.06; 30.5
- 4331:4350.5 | -0.03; 31.6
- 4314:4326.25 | -0.06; 32.6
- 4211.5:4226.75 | 0.02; 31.6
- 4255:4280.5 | 0.01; 31.3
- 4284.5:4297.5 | -0.05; 32.6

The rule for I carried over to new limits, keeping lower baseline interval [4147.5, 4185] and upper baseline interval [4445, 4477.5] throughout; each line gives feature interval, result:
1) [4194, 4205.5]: 0.5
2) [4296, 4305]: -0.7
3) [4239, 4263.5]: 0.7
